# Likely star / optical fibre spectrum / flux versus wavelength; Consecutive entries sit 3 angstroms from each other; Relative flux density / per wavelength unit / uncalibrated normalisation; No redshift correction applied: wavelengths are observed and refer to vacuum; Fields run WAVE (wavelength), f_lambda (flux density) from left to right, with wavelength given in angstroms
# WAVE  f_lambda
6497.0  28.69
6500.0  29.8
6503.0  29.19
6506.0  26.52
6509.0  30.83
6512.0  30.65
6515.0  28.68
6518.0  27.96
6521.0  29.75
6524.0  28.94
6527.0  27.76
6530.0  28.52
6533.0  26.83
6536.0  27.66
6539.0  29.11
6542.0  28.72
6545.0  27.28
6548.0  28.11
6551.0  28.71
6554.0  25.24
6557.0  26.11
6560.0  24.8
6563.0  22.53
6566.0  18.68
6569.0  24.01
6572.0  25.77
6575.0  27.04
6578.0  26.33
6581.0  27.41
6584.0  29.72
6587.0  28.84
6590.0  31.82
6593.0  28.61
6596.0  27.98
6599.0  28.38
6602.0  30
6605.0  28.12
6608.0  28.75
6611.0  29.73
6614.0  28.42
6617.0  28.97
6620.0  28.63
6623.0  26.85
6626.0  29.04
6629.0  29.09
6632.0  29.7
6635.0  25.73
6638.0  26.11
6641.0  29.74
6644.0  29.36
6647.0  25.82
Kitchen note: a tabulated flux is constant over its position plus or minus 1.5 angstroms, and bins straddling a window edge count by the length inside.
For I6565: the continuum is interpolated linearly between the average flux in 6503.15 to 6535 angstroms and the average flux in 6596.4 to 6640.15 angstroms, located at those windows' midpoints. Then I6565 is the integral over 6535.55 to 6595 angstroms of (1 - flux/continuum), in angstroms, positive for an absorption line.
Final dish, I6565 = 3.6 angstroms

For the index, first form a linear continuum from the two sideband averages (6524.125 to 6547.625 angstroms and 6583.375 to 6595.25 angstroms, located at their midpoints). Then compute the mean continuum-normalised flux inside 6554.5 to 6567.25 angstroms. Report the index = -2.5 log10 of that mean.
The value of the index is 0.23 mag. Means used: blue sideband 28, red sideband 29.6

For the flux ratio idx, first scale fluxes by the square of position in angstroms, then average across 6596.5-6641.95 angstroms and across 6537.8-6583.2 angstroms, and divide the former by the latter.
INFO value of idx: 1.11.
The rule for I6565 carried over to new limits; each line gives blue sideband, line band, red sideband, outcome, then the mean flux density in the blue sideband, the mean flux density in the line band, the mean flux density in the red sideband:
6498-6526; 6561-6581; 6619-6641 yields 2.95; 29.1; 24.3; 28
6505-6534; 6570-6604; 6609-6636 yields 0.35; 28.7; 28.3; 28.5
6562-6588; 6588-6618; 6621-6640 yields -2.66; 25.6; 29.1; 27.8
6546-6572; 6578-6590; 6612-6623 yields -1.06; 24.9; 28.8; 28.5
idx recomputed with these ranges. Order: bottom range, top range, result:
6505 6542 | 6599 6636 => 1.03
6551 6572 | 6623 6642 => 1.19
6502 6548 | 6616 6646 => 1.02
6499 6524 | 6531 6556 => 0.96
